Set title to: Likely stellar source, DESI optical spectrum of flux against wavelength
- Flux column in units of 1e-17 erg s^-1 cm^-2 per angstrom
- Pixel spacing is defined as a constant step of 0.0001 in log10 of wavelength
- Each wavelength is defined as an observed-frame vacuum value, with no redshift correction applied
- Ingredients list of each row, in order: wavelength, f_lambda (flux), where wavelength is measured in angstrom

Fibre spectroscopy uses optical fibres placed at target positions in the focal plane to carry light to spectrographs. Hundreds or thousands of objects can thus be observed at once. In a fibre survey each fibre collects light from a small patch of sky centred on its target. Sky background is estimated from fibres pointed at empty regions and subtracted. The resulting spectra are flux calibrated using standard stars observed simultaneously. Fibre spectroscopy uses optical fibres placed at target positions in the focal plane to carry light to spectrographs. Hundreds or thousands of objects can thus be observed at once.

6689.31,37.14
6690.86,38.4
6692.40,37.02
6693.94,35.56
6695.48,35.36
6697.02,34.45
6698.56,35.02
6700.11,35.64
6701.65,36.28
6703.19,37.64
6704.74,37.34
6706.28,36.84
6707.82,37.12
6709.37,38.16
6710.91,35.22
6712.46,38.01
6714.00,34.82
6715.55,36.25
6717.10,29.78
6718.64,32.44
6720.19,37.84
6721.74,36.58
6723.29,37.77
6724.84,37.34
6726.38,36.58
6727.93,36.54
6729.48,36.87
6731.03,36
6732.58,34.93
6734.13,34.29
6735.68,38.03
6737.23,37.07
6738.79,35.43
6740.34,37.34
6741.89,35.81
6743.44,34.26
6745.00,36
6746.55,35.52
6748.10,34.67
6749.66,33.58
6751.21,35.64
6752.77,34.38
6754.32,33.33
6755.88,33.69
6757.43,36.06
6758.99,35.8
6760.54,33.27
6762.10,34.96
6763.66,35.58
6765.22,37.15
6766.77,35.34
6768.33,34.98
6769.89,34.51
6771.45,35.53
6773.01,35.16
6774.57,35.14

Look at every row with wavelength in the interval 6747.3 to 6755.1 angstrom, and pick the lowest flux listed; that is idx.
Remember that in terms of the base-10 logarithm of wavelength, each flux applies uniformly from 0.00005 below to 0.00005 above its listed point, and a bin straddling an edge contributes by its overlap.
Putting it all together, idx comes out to 33.33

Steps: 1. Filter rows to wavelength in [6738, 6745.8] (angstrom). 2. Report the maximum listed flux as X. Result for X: 37.34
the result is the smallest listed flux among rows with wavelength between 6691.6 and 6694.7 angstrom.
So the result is 35.56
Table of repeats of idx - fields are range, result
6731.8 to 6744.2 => 34.26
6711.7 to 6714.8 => 34.82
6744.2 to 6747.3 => 35.52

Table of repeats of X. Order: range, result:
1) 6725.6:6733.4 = 36.87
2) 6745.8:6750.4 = 35.52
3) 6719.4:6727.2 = 37.84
